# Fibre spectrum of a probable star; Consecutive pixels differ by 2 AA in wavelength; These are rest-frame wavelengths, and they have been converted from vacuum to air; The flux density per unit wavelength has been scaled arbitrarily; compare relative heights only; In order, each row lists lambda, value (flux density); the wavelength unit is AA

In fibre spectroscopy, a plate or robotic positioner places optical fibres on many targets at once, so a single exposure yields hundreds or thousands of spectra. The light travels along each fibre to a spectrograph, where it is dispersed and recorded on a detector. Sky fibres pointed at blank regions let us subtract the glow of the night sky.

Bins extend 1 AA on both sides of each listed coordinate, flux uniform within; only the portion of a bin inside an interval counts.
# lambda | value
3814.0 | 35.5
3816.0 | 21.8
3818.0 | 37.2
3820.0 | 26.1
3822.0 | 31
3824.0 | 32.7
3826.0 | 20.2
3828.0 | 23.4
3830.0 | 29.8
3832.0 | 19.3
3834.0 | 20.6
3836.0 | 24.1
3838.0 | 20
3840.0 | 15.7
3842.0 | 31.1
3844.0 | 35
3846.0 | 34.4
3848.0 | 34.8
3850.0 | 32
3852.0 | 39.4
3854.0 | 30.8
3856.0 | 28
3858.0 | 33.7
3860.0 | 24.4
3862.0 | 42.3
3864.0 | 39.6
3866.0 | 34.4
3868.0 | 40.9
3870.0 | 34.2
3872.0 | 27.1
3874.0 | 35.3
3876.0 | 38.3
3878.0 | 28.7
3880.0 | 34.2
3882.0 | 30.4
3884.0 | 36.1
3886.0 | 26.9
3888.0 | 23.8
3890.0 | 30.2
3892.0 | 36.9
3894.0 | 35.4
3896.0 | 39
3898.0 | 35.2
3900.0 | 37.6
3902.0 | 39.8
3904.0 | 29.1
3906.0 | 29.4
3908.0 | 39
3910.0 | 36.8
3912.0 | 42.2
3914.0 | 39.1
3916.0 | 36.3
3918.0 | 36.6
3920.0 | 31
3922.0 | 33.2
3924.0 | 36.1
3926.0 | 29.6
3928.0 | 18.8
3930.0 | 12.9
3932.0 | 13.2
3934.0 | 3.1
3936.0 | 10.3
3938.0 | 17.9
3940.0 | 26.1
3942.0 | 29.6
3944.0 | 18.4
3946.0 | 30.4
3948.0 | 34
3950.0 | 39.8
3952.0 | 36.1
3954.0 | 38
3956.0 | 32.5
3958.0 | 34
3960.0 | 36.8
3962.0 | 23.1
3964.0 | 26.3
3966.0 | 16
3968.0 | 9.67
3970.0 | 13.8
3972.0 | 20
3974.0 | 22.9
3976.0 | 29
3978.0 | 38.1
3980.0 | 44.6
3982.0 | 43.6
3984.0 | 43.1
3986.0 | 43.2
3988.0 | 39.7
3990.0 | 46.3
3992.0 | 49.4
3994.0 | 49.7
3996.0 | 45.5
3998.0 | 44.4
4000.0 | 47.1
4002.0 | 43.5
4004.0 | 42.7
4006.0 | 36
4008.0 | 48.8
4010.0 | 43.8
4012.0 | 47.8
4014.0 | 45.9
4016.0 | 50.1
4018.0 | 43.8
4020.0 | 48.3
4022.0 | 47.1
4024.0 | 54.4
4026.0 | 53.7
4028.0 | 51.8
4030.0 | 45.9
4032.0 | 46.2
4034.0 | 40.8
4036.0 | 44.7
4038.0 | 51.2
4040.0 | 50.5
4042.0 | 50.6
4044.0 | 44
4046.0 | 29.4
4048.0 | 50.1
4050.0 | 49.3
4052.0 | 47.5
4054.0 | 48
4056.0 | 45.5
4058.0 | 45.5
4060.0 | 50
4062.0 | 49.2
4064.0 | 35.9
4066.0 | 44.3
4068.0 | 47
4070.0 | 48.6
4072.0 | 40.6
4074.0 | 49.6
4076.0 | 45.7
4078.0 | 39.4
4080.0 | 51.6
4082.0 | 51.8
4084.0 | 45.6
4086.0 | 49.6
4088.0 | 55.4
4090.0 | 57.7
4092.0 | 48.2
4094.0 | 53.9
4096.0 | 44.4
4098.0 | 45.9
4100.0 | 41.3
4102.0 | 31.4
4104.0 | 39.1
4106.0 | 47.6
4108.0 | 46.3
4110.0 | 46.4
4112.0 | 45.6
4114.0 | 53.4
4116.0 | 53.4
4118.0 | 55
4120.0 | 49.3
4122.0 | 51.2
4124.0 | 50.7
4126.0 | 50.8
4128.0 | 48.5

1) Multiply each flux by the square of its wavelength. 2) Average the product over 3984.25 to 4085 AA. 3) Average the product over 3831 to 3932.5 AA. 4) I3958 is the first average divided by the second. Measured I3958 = 1.57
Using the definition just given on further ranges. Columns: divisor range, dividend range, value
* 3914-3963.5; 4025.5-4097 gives 1.82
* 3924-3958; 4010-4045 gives 2.00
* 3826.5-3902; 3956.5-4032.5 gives 1.35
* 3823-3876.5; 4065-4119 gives 1.76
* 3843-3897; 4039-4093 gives 1.55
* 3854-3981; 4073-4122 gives 1.73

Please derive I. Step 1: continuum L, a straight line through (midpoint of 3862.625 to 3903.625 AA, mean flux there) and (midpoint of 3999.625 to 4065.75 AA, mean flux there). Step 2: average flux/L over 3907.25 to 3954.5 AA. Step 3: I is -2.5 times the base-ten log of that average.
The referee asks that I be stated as 0.31 mag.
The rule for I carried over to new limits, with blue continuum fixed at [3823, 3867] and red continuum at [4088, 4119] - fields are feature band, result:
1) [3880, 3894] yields 0.03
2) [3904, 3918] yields -0.08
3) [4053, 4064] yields -0.05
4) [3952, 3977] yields 0.42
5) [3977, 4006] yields -0.11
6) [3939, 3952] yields 0.20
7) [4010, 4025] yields -0.16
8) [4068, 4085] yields -0.02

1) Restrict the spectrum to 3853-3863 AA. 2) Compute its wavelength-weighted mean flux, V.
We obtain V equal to 31.8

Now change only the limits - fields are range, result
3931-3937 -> 8.87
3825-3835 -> 22.7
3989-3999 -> 47.1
